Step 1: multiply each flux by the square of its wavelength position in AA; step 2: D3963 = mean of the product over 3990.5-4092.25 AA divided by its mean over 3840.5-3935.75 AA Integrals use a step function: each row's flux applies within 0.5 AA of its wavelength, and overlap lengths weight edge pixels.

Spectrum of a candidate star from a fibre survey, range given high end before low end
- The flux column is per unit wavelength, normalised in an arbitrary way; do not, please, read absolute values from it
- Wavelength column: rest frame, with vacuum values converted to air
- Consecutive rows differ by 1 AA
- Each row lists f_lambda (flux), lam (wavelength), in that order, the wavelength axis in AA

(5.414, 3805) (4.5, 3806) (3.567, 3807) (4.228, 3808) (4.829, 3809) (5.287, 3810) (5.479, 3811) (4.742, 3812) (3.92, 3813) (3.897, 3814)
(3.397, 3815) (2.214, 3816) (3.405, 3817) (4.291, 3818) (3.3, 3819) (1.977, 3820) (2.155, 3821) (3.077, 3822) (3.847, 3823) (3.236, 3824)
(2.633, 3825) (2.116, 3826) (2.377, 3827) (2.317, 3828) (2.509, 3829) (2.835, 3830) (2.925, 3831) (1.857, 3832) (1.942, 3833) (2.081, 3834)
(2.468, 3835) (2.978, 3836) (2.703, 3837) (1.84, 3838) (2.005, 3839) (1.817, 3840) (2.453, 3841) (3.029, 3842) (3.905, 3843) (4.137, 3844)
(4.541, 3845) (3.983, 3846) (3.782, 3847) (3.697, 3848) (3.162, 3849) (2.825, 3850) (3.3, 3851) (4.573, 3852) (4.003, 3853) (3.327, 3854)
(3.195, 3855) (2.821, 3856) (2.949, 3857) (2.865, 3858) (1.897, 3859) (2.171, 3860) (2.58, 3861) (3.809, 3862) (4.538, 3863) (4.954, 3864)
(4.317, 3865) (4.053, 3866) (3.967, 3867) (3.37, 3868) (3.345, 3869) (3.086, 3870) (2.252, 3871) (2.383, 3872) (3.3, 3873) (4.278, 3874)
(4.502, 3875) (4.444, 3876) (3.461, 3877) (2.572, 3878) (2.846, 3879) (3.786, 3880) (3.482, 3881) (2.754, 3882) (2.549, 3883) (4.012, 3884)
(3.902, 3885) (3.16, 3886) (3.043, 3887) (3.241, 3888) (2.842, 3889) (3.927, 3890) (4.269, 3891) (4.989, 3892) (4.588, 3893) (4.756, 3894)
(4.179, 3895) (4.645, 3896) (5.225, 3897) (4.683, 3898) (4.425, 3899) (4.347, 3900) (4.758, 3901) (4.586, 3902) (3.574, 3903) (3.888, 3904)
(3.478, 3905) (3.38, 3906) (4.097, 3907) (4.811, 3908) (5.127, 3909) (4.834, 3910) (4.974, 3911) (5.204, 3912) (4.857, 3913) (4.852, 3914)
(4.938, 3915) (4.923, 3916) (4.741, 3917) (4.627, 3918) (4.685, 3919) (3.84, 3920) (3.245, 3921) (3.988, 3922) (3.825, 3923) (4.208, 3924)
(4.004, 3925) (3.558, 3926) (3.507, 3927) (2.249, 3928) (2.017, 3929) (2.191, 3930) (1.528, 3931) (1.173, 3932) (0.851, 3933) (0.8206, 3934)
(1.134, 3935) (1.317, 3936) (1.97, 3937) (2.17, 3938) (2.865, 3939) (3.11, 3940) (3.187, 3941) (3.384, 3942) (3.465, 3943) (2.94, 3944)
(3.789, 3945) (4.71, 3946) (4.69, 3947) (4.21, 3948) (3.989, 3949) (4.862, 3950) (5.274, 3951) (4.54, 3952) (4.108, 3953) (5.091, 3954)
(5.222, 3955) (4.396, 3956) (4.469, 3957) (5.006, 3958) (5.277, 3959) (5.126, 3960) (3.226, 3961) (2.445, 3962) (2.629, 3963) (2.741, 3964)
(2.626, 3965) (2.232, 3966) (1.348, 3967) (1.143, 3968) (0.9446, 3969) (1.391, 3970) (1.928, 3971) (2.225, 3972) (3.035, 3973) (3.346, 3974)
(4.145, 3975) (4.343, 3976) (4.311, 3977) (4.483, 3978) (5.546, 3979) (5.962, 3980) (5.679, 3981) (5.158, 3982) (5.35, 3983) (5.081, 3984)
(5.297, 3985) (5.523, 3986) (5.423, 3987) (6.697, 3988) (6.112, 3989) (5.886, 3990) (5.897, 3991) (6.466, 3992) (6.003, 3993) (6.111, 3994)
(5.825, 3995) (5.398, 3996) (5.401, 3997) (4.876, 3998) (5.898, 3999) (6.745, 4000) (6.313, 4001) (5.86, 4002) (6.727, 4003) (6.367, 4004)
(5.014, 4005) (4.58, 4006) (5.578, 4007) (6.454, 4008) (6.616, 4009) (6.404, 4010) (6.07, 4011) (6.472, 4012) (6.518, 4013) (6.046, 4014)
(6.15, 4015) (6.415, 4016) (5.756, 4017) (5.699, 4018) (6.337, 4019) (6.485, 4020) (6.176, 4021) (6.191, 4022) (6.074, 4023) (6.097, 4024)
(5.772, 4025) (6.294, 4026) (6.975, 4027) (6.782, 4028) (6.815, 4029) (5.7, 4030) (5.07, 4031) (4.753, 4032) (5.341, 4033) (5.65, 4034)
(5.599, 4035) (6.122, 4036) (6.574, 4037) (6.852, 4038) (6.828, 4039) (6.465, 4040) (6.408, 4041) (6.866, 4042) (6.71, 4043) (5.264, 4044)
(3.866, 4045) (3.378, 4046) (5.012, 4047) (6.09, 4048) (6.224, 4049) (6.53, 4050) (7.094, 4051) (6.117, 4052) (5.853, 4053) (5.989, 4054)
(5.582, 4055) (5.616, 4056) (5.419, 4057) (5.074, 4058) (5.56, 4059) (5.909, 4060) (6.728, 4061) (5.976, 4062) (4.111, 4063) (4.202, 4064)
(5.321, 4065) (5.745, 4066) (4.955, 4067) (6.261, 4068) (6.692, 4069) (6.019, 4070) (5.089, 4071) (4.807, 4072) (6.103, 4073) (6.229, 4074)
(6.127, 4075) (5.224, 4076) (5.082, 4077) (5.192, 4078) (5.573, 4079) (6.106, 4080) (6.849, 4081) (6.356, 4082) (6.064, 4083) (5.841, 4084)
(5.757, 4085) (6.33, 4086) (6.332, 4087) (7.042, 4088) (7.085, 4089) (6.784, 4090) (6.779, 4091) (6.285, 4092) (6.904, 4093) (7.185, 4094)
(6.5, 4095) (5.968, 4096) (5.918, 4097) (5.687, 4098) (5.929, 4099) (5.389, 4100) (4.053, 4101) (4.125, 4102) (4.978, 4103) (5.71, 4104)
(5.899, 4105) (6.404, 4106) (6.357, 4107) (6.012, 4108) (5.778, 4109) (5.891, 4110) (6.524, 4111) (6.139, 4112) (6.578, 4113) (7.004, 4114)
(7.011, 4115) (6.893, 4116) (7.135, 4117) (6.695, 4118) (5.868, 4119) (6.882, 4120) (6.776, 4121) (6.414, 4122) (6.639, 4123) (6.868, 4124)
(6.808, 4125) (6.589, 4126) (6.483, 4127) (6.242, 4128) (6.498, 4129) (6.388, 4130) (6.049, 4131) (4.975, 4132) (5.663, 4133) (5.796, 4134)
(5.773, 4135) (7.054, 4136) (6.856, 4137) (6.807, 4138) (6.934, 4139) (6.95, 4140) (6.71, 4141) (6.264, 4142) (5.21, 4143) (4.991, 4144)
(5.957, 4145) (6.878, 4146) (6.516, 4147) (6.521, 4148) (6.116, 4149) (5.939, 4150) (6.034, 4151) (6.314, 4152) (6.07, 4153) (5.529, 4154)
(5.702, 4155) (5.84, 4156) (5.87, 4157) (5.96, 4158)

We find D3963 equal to 1.77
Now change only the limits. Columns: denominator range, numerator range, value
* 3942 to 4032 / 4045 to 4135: 1.26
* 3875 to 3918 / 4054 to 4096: 1.57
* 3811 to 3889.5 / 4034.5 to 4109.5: 2.05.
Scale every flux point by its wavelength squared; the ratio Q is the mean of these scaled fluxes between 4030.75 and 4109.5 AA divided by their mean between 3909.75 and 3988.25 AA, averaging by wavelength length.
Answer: 1.7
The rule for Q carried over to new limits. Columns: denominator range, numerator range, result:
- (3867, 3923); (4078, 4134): 1.73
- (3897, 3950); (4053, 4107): 1.74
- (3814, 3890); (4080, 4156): 2.26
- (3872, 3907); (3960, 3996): 1.14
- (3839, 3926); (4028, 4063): 1.66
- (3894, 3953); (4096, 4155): 1.83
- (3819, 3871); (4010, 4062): 2.16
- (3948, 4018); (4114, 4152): 1.41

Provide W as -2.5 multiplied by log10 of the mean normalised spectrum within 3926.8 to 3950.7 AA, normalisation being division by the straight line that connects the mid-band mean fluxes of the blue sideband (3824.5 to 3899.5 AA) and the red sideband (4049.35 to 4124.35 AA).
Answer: 0.475 mag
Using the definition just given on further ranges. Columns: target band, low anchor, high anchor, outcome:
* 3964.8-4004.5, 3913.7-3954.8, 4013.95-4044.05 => 0.05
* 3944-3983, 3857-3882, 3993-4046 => 0.29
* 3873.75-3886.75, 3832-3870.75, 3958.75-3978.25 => -0.12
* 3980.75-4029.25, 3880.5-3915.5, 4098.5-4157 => -0.17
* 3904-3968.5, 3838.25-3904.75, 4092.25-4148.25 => 0.19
